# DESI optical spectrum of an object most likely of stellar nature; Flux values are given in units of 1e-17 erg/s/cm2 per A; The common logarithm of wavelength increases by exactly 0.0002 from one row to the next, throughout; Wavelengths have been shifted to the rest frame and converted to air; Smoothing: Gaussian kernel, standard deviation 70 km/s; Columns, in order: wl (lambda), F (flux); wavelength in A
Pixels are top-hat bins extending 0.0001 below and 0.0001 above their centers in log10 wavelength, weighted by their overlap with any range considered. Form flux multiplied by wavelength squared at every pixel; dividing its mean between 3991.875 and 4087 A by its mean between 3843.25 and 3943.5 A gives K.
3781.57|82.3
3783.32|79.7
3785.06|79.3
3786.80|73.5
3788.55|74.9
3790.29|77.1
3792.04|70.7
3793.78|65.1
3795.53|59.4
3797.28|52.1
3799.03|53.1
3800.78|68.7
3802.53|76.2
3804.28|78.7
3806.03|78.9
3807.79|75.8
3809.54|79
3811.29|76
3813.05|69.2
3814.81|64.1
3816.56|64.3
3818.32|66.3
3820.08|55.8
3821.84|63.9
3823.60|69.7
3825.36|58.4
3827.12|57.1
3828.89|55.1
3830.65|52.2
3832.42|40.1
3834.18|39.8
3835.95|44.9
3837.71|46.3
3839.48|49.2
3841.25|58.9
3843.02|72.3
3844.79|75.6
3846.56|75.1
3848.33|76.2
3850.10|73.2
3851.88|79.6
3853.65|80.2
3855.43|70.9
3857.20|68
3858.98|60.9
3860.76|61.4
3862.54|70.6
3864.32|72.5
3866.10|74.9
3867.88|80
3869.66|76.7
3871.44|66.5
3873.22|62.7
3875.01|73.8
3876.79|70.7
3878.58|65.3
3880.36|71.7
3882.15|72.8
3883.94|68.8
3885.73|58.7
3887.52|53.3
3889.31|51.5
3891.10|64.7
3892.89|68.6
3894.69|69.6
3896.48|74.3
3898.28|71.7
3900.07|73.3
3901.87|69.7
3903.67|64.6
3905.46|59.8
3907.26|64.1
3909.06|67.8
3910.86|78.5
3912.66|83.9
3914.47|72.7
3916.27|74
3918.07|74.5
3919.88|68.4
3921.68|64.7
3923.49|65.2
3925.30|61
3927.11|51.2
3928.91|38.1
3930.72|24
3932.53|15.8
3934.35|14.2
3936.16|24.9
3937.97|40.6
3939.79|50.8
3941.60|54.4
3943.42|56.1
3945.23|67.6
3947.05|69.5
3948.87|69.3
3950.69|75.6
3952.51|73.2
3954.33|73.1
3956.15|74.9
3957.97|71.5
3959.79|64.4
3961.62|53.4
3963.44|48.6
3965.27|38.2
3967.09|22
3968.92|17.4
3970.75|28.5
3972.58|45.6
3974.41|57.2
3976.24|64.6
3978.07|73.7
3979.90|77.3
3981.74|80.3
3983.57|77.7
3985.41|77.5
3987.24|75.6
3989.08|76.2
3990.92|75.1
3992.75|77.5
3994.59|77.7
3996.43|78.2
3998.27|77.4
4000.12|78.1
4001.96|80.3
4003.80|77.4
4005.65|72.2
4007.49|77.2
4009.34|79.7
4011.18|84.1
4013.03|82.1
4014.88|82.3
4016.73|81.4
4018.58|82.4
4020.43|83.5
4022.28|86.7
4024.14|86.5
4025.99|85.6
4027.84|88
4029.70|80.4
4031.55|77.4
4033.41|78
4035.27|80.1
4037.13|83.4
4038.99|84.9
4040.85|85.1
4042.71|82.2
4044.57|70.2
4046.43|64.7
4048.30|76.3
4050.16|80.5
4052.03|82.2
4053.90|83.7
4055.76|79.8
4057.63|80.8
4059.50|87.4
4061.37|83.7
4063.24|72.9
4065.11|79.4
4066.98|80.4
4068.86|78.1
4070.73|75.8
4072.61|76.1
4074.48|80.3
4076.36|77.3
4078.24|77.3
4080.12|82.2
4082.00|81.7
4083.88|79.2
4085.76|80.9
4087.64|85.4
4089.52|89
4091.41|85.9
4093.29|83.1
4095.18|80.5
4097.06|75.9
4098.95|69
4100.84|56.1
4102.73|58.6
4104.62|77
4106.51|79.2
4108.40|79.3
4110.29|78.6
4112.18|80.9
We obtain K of 1.4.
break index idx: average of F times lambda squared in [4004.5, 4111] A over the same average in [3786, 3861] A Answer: 1.37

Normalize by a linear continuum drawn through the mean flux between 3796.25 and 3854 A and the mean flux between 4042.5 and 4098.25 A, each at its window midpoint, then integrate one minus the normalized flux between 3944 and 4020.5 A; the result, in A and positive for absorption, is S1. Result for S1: 5.6 A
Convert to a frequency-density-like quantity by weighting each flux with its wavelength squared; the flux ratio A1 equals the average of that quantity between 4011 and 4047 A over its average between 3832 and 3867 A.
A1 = 1.38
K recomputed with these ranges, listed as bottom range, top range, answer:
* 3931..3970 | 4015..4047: 1.67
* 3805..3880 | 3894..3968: 0.94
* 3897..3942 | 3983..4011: 1.41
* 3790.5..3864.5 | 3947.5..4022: 1.16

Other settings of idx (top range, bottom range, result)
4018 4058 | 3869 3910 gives 1.30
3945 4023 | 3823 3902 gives 1.13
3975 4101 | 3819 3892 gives 1.35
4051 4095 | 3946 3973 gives 1.55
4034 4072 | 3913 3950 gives 1.58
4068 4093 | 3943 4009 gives 1.28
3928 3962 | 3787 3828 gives 0.85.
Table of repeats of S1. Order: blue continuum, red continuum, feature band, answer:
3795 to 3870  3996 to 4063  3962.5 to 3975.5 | 6.6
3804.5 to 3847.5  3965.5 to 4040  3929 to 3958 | 7.2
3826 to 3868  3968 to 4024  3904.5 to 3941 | 7.2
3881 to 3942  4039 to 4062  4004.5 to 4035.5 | -2.6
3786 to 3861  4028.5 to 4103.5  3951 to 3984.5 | 6.9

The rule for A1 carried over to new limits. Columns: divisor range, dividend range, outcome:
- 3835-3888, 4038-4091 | 1.31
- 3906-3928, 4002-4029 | 1.26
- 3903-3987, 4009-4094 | 1.47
